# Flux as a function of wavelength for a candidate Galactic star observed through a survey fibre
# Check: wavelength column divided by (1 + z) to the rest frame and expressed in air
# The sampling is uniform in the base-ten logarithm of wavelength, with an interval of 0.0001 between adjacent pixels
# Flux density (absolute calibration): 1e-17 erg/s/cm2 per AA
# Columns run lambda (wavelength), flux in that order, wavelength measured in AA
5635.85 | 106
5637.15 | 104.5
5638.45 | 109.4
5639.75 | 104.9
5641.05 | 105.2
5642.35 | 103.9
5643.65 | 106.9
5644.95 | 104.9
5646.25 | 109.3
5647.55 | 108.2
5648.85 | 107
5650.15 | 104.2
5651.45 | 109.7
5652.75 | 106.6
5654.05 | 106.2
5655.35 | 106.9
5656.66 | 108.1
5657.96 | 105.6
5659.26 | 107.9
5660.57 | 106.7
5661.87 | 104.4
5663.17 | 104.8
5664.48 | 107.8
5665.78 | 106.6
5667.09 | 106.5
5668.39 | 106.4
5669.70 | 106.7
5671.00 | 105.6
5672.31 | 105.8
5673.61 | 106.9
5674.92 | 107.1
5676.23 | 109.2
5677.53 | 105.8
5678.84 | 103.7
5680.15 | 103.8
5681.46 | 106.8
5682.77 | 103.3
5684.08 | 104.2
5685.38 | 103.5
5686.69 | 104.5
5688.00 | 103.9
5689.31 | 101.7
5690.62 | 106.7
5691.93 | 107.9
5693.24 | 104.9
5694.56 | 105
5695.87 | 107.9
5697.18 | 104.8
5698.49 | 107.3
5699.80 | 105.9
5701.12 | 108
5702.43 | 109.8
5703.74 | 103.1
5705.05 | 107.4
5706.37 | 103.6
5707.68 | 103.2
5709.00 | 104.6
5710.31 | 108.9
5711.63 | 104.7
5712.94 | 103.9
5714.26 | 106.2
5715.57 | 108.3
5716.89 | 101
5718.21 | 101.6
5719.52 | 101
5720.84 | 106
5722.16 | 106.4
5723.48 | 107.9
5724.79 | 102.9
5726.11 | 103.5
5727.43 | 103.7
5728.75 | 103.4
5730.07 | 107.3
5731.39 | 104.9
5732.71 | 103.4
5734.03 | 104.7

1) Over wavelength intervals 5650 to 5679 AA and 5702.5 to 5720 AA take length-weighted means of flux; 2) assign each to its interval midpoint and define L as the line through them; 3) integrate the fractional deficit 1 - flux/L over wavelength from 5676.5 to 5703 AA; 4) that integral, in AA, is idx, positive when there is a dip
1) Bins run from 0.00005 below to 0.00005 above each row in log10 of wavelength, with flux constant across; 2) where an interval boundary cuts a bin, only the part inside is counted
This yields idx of 0.0 AA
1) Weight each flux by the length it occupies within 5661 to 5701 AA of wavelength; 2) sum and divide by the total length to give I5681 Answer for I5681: 106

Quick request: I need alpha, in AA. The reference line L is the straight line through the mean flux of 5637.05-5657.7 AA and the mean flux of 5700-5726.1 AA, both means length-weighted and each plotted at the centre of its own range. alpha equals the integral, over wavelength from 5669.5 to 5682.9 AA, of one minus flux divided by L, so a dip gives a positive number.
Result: 0.0 AA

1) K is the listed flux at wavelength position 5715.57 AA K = 108.3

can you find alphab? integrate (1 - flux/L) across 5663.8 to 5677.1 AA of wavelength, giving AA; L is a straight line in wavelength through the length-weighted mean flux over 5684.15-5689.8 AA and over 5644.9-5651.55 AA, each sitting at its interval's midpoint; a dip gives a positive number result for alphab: -0.2 AA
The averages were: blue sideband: 107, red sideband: 104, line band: 107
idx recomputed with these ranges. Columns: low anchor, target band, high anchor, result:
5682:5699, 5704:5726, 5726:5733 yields -0.03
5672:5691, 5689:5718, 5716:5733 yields -0.29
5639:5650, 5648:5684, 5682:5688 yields -0.42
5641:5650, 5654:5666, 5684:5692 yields -0.08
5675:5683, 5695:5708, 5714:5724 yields -0.13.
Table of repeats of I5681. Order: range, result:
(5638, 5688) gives 106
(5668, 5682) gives 106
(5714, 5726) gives 105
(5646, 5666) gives 107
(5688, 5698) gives 105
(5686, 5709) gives 106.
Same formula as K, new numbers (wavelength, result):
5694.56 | 105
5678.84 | 103.7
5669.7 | 106.7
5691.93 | 107.9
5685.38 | 103.5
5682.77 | 103.3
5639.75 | 104.9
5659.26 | 107.9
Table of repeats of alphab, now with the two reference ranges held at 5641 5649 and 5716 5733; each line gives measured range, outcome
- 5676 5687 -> 0.1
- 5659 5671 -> 0.0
